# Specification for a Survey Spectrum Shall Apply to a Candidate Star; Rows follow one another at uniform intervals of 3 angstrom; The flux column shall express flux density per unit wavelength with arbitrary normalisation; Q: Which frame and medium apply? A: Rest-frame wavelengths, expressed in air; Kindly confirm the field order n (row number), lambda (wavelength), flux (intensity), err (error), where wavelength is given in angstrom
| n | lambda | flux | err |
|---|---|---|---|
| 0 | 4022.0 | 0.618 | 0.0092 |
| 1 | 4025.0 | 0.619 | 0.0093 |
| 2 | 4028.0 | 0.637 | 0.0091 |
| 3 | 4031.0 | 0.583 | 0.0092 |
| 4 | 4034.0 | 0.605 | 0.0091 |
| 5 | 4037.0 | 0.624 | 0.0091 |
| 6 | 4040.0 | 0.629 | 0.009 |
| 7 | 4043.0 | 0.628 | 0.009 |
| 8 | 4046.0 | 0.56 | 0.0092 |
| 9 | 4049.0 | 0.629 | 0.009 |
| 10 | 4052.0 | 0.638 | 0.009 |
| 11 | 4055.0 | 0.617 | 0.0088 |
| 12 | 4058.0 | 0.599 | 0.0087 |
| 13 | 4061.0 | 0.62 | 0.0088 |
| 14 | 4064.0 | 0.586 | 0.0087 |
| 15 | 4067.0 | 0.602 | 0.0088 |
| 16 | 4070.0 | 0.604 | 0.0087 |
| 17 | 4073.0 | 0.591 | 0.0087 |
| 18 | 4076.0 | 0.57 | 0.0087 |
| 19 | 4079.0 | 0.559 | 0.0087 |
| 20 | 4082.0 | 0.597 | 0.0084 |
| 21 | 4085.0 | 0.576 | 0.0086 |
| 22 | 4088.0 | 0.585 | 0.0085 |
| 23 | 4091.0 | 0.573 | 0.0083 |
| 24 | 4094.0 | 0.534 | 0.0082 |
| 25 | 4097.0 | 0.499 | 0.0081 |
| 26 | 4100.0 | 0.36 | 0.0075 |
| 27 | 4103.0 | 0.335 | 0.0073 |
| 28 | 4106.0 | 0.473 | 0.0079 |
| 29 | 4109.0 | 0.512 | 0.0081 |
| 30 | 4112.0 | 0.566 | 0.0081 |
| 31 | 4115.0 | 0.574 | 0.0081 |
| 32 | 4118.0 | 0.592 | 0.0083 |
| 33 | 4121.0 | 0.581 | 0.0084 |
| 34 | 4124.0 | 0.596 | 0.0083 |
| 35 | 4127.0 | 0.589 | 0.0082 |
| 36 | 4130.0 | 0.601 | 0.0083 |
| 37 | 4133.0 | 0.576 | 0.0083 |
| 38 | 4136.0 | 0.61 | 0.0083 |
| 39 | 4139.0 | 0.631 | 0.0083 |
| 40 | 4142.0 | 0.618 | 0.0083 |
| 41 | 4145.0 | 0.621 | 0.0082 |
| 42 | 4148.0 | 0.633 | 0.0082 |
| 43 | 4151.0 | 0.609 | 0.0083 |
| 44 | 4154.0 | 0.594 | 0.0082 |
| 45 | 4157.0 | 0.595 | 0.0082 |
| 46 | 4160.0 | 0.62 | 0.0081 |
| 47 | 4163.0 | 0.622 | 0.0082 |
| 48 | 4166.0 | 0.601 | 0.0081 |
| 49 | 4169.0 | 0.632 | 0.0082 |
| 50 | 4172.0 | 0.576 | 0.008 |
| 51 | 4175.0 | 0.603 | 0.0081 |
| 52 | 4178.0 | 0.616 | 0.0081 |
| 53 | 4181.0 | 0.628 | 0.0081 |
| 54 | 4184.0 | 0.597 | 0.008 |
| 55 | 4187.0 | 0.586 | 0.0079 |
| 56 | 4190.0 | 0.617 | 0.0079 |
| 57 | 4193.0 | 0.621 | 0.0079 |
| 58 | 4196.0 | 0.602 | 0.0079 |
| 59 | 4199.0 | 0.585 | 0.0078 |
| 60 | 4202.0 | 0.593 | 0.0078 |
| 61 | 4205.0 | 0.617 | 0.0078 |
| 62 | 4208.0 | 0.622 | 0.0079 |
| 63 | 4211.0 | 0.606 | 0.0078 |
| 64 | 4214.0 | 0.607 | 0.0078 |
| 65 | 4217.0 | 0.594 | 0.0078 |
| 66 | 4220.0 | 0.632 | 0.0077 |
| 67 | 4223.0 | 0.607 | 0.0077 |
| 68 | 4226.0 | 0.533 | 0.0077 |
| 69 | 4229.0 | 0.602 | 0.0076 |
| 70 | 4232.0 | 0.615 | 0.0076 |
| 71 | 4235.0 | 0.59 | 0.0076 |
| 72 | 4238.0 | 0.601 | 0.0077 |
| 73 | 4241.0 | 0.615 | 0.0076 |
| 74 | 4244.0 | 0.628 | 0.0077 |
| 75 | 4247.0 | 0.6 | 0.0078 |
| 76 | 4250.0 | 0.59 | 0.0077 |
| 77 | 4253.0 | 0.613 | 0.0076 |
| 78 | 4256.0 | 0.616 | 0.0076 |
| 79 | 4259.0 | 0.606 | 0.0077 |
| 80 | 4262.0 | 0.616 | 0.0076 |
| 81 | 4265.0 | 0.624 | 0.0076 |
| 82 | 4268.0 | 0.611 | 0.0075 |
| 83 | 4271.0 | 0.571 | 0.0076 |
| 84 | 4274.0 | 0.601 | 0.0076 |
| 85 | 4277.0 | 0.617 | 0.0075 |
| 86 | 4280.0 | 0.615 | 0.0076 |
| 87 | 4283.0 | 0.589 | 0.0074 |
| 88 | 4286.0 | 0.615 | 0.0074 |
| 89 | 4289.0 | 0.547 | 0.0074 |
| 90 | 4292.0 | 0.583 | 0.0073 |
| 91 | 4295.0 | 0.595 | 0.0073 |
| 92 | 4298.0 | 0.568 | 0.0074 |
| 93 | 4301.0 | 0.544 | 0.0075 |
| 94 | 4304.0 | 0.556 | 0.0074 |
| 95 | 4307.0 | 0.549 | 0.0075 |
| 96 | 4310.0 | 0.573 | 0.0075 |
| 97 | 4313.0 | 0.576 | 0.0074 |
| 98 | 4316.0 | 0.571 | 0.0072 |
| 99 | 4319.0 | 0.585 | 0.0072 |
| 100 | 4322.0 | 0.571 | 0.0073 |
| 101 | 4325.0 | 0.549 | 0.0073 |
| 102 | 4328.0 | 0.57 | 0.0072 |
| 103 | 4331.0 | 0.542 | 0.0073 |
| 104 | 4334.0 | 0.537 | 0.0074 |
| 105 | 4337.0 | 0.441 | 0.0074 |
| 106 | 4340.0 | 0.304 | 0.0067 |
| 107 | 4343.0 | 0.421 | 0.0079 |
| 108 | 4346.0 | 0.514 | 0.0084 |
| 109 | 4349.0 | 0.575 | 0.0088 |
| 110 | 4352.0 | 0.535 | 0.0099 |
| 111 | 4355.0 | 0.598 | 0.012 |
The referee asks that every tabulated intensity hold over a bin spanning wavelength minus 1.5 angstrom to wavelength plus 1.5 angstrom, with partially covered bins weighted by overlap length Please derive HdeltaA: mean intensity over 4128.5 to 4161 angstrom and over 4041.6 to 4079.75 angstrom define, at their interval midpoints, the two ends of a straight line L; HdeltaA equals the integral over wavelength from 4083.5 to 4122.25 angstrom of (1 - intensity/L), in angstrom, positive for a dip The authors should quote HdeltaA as 5.5 angstrom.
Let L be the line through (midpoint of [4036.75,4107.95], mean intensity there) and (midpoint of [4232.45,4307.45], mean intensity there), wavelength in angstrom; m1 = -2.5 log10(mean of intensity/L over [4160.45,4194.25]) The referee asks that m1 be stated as -0.052 mag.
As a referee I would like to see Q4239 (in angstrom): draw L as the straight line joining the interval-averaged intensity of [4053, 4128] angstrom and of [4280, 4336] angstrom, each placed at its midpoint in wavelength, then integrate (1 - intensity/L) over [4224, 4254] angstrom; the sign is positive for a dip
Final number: -1.8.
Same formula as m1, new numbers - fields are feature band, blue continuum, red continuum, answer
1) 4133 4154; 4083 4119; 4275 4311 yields -0.16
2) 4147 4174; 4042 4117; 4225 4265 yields -0.05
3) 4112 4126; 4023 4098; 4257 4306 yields 0.02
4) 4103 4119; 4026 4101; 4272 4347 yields 0.11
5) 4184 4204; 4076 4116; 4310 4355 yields -0.15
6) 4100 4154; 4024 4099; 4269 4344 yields 0.03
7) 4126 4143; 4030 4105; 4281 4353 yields -0.08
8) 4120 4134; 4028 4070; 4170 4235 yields 0.03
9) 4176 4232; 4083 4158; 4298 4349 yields -0.11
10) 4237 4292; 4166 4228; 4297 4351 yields -0.07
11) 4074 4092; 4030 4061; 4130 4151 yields 0.06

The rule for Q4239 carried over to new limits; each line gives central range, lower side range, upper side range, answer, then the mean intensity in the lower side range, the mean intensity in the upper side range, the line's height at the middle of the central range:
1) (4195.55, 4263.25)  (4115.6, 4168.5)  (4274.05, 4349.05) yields -3.3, 0.605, 0.549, 0.576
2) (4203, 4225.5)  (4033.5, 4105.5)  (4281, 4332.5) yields -1.5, 0.57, 0.57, 0.57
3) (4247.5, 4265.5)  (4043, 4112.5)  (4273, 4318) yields -1.1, 0.557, 0.58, 0.576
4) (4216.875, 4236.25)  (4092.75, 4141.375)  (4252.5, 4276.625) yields -0.2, 0.541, 0.607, 0.59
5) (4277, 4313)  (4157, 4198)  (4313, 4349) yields -2.7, 0.608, 0.515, 0.537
